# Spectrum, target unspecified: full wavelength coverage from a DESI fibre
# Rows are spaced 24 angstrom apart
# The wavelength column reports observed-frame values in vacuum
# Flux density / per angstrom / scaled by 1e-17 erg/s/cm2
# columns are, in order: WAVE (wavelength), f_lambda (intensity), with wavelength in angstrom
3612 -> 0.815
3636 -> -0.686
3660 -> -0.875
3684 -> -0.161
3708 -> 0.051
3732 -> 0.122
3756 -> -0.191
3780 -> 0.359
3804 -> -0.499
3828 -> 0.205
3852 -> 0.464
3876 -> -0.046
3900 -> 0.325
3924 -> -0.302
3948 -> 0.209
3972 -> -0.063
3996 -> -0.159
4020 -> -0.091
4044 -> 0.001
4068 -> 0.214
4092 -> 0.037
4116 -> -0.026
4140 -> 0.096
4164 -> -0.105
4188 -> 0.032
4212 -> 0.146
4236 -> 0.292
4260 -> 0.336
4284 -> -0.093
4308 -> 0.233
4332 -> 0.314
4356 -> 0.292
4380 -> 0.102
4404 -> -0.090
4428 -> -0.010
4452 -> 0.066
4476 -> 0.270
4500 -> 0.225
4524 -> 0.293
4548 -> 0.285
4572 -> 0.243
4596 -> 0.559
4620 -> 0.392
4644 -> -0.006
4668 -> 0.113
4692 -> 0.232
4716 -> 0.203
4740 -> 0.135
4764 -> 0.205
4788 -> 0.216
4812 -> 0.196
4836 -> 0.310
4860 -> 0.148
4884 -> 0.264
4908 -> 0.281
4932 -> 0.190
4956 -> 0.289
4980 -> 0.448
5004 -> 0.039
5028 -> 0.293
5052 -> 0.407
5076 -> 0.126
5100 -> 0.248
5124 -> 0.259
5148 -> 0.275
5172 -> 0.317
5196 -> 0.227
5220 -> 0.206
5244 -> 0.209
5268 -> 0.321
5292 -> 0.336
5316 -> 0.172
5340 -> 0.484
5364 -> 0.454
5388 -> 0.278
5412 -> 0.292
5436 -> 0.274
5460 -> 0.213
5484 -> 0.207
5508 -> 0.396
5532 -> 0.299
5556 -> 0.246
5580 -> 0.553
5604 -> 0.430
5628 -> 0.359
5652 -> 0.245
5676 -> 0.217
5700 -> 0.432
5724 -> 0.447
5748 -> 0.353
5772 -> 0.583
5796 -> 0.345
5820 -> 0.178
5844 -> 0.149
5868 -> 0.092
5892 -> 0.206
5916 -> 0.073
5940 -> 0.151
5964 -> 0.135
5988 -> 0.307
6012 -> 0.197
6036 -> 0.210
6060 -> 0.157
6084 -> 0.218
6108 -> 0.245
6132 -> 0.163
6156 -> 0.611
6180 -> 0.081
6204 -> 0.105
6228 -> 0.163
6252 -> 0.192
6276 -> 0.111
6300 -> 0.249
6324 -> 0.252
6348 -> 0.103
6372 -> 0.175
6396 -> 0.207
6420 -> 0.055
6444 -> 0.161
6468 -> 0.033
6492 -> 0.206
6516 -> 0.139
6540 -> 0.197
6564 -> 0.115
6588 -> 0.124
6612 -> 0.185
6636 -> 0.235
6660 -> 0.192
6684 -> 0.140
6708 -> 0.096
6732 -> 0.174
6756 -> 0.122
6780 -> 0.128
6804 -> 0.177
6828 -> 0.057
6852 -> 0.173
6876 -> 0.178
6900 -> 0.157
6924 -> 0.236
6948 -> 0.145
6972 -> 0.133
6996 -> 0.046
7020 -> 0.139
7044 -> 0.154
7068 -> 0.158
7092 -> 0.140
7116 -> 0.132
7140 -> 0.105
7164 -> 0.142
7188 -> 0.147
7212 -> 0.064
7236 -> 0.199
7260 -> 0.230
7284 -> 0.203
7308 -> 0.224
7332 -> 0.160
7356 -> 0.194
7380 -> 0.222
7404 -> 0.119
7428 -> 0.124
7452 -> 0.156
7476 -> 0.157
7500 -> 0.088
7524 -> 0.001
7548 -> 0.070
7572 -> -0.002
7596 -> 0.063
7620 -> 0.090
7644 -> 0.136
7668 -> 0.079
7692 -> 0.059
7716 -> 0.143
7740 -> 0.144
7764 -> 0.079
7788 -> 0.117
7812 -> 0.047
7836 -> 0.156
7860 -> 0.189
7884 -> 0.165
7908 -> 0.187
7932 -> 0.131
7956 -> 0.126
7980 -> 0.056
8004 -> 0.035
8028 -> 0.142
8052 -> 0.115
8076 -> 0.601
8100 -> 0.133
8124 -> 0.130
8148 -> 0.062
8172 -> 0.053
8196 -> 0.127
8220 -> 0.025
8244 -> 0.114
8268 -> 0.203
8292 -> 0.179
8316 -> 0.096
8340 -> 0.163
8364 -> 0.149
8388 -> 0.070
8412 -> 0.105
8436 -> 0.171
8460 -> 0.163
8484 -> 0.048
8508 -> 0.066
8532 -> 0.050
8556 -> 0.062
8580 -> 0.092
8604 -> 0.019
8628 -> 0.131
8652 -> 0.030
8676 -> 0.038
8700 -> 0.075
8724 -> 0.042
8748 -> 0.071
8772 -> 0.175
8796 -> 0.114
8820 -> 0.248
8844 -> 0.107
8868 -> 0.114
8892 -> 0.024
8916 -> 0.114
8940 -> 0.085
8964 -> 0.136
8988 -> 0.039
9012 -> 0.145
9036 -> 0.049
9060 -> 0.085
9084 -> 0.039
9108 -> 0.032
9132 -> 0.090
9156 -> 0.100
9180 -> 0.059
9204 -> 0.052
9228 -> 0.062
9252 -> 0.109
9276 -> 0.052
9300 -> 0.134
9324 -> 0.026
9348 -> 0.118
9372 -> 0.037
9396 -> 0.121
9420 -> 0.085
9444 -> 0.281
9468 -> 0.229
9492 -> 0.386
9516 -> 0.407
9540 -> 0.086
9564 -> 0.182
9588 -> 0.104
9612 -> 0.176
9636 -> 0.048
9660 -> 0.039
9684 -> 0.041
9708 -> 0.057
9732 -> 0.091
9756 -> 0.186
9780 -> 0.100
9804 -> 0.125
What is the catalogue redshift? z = 0.23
